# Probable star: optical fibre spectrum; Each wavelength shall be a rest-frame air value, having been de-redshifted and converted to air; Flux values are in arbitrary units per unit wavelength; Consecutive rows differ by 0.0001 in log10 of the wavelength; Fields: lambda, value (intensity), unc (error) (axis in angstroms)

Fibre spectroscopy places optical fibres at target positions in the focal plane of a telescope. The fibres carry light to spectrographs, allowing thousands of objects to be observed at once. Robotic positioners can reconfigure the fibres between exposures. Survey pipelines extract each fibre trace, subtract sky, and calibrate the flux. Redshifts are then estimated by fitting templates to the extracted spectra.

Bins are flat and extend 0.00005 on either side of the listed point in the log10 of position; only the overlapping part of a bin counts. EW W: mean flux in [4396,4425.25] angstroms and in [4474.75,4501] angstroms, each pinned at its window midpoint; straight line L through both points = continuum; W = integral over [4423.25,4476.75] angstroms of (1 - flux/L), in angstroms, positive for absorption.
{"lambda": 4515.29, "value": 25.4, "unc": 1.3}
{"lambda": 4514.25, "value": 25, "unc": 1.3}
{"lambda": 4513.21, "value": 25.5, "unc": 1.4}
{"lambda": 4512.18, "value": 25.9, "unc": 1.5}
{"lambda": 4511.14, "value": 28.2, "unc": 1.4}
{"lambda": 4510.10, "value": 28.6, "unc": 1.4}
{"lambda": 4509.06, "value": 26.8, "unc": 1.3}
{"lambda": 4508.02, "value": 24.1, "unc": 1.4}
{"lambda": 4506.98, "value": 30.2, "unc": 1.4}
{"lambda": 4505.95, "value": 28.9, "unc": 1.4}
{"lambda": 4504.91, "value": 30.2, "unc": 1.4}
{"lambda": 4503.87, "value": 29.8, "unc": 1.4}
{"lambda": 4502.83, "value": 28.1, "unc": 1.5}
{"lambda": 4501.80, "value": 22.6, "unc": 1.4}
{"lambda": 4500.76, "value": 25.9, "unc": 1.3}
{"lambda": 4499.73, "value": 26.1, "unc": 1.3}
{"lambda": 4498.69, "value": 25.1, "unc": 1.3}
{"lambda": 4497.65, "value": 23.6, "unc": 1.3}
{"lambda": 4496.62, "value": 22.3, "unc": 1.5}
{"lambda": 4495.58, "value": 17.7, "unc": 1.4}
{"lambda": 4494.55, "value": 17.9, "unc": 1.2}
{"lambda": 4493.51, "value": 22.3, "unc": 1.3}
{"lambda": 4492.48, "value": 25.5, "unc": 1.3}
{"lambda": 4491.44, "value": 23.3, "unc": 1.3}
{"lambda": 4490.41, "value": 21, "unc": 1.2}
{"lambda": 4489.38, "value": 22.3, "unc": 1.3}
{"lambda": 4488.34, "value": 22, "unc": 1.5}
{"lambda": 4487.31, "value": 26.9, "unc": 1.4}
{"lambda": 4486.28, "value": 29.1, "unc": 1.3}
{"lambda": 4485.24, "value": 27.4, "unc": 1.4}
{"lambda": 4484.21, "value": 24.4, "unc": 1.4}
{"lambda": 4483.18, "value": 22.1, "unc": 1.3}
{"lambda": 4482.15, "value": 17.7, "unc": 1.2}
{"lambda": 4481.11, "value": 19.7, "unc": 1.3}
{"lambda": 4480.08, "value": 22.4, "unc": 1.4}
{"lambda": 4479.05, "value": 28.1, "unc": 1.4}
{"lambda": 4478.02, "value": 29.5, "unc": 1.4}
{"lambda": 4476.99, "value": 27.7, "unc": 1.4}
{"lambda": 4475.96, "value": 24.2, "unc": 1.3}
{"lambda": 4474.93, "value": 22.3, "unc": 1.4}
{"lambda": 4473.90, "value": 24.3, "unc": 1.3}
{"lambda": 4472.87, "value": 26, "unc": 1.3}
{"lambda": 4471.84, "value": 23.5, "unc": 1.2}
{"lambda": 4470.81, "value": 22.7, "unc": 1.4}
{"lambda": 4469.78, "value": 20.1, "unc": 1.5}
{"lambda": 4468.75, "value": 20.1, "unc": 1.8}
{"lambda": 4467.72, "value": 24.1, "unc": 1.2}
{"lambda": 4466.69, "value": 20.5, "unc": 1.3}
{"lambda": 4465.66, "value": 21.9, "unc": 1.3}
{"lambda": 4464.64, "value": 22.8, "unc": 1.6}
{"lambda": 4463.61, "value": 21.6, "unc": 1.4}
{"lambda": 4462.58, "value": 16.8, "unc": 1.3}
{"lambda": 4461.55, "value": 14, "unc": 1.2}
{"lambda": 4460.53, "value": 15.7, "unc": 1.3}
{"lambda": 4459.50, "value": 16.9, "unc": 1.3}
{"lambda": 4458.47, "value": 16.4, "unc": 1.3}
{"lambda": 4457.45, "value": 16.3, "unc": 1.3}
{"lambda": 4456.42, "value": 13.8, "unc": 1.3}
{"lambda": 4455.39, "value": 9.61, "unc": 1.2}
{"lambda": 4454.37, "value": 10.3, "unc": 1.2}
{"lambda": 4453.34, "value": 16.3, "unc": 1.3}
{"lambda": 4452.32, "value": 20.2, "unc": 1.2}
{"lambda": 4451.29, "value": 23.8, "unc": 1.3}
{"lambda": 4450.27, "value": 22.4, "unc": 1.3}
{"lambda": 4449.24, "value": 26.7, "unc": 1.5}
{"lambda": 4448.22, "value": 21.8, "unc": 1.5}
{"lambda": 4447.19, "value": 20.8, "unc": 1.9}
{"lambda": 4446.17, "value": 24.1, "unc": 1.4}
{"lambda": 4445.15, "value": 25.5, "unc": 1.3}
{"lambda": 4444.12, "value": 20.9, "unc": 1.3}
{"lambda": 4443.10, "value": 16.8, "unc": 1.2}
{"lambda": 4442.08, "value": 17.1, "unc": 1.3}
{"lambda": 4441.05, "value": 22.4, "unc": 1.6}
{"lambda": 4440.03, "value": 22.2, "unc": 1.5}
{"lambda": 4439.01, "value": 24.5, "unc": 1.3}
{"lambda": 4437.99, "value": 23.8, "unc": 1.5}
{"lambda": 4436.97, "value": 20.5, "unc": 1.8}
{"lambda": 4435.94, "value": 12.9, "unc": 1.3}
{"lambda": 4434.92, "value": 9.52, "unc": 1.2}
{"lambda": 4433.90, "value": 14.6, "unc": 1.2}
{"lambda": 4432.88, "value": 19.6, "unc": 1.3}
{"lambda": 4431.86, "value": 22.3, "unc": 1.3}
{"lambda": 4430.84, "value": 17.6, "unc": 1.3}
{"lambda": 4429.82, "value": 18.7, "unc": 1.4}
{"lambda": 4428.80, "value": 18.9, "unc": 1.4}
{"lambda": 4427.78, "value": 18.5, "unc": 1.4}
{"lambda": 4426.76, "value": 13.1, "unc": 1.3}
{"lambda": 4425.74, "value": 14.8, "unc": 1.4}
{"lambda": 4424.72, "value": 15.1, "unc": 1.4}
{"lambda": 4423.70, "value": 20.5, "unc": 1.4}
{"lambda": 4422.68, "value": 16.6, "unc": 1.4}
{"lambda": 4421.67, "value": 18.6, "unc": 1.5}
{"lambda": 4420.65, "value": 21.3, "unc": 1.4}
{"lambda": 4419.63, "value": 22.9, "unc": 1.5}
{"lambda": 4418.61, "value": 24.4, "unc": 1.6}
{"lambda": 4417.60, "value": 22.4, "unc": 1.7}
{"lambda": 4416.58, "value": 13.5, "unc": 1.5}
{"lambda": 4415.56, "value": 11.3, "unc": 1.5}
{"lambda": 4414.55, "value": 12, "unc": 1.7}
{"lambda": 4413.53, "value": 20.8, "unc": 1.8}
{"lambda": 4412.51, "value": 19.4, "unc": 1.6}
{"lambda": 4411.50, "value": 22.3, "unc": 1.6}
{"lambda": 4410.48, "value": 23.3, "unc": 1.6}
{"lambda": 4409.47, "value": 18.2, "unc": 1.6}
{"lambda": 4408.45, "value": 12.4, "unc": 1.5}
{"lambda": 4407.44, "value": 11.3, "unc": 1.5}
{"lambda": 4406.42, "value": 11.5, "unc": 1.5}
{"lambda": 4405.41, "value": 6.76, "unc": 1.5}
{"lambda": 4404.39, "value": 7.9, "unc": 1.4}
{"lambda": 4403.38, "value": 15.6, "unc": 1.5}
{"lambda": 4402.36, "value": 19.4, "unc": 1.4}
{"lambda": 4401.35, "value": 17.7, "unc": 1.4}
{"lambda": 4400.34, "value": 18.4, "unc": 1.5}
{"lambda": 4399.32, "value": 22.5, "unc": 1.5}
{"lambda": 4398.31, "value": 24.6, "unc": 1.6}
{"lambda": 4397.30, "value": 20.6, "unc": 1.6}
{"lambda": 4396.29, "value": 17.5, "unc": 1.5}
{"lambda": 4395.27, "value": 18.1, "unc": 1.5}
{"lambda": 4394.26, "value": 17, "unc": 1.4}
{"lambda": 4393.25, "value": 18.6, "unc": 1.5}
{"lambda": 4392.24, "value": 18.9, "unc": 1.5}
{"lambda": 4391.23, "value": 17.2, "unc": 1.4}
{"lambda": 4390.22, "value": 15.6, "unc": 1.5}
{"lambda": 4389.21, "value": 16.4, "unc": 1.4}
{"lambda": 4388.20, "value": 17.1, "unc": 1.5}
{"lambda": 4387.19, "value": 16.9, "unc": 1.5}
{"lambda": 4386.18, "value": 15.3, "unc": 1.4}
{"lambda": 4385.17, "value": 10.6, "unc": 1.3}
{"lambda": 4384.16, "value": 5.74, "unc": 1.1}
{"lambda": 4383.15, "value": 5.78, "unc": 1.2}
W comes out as 3.2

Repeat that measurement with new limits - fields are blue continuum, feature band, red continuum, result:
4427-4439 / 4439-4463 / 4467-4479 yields 2.0 angstroms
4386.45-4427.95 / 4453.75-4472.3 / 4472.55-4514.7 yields 3.5 angstroms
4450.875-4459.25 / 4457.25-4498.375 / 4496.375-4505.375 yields -2.8 angstroms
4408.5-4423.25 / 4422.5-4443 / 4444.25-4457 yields 1.2 angstroms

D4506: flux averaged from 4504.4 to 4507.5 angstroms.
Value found 29.8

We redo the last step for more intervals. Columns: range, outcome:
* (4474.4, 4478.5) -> 25.9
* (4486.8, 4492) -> 23.1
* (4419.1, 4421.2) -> 22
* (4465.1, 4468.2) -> 22.2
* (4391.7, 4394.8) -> 18.2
